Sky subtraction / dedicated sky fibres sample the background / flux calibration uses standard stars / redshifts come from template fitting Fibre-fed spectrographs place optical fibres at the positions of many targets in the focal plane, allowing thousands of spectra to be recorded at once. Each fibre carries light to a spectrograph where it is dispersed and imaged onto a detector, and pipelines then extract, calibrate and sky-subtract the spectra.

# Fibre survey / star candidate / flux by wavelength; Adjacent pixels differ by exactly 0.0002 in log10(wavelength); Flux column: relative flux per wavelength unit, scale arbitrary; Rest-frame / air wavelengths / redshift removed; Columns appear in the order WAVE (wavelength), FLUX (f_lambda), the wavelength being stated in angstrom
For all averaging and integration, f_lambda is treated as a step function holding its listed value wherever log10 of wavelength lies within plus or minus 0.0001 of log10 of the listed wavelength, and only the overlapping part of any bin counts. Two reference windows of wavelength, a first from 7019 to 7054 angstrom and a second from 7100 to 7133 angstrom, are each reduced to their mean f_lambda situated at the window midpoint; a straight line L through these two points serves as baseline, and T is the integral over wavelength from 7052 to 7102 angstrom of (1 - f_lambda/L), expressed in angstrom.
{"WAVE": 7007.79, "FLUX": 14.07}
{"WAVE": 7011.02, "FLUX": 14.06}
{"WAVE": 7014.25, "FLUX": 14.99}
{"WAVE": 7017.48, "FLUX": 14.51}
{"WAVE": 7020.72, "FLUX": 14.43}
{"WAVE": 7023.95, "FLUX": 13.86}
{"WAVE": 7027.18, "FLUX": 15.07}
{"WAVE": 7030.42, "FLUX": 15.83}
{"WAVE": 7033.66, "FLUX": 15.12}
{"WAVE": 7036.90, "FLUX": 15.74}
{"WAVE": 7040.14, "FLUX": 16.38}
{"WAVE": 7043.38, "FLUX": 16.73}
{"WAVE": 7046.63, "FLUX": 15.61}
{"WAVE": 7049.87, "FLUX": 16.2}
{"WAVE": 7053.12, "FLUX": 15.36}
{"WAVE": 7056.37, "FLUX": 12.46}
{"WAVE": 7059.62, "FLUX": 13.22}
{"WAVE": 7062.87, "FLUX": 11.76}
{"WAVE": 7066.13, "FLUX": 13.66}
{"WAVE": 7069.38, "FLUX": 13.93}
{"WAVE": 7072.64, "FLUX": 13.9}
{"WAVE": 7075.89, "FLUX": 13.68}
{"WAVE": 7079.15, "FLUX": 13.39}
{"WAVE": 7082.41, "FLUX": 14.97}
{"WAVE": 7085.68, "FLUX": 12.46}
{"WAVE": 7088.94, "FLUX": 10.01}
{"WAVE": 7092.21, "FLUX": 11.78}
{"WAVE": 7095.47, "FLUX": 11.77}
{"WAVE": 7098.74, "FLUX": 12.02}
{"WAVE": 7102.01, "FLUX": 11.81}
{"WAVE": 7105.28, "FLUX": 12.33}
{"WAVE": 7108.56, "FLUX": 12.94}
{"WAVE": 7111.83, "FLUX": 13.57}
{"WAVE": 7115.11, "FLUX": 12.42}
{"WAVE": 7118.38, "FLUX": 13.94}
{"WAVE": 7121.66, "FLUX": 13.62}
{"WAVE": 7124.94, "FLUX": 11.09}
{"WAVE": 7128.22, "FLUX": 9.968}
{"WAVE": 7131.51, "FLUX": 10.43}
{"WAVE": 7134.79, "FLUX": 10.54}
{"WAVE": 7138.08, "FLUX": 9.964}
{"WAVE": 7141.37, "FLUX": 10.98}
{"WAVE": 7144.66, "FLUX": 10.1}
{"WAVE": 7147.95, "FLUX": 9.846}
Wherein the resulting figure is 3.4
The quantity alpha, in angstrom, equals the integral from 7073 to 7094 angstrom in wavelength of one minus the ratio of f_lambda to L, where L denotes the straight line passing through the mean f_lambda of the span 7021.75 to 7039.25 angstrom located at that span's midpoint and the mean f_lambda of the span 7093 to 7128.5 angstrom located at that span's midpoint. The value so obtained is 0.9 angstrom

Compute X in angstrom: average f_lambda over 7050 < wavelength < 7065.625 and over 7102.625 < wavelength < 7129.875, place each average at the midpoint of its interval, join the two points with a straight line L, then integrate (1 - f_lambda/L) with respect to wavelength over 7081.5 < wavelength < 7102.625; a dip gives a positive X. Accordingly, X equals 1.4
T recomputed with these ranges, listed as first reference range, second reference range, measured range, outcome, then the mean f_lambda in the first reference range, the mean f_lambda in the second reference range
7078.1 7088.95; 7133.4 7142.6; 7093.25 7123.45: -2.1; 13.1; 10.5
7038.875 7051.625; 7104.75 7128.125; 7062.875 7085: 1.6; 16.2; 12.7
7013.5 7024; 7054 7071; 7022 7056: -4.0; 14.5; 13.1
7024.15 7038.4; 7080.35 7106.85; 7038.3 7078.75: -1.3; 15.3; 12.2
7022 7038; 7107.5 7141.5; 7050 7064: 0.6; 15.1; 11.8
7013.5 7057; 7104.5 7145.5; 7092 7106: 0.9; 15.2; 11.7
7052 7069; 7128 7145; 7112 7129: -2.2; 13.3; 10.4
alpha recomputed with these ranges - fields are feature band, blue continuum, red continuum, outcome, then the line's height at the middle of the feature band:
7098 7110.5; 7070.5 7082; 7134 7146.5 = 0.0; 12.3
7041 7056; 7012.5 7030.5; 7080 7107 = -2.1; 13.7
